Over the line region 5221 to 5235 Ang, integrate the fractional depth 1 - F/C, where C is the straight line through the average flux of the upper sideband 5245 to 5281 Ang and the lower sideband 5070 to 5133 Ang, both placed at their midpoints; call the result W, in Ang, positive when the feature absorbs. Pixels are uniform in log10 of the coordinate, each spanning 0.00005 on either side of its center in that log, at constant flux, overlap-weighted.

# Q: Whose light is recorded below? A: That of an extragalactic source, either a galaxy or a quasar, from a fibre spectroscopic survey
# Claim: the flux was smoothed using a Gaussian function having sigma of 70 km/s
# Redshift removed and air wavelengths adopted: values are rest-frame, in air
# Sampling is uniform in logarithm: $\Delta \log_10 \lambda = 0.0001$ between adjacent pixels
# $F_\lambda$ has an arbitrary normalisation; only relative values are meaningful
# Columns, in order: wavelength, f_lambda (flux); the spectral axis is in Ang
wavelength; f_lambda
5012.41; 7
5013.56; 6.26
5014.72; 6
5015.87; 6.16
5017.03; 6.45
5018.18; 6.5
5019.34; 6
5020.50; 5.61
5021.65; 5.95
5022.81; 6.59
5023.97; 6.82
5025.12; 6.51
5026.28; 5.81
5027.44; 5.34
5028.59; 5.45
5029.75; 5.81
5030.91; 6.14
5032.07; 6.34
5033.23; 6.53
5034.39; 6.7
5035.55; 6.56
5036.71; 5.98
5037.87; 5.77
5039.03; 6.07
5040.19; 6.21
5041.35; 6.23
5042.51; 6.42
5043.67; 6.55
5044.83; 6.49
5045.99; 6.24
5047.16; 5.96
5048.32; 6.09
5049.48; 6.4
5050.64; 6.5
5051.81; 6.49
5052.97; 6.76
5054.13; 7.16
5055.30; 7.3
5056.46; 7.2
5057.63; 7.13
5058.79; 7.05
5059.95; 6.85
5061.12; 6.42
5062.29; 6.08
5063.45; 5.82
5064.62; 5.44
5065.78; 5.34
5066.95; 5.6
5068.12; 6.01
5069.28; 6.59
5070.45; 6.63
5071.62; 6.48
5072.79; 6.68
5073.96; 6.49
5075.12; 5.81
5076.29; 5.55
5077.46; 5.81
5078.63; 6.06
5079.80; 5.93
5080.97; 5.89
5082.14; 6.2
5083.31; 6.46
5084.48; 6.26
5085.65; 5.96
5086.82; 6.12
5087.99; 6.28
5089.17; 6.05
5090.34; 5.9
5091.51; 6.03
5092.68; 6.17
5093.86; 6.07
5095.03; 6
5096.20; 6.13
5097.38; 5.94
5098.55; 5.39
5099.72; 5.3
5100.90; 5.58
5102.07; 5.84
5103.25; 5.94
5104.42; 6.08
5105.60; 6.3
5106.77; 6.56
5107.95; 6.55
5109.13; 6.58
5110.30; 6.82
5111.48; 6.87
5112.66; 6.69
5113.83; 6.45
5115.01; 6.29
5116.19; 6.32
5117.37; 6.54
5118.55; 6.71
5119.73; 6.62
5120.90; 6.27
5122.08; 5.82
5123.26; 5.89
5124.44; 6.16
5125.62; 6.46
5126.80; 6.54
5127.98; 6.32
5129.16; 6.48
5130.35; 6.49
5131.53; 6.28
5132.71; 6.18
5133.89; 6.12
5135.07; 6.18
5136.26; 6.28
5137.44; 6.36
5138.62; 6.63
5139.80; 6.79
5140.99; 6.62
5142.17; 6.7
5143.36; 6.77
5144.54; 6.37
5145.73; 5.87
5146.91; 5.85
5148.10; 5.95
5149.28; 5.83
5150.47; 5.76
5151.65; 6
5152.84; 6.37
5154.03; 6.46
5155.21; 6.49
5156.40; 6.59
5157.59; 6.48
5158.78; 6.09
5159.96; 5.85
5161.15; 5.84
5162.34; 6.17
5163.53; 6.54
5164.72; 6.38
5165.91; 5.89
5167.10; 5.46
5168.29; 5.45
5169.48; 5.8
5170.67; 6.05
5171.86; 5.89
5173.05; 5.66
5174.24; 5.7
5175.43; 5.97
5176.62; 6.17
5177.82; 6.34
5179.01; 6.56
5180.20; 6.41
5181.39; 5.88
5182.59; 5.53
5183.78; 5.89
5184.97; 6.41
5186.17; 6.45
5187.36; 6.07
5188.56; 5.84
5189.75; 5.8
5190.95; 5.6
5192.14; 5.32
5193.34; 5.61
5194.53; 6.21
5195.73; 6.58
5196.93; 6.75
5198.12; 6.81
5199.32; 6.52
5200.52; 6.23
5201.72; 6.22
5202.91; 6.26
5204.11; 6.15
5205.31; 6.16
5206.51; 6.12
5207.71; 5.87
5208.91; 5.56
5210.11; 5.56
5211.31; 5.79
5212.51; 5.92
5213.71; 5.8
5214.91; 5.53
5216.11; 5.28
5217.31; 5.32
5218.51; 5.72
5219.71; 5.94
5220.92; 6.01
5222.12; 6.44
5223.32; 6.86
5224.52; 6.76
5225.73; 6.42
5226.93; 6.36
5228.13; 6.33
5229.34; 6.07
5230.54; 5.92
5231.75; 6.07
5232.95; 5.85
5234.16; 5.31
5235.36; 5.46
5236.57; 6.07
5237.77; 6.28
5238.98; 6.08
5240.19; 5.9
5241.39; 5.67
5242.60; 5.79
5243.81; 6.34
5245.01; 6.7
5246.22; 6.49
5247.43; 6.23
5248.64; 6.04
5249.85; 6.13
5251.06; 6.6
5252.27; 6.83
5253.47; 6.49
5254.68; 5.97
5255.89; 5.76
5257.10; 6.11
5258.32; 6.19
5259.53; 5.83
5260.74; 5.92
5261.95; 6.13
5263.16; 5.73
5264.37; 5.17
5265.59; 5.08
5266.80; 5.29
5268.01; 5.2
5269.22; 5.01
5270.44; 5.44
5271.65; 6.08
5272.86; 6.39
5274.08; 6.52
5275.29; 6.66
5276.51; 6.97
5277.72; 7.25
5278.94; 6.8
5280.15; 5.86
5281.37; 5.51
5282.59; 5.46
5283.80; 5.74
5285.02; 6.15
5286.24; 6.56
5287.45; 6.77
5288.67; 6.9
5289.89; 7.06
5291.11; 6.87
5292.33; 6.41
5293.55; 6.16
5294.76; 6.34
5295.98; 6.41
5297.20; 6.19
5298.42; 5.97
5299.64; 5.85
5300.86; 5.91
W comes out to -0.2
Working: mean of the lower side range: 6.21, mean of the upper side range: 6.08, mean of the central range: 6.2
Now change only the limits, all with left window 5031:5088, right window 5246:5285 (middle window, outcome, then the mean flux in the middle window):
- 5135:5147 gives -0.47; 6.43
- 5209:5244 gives 0.73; 5.95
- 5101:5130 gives -0.65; 6.37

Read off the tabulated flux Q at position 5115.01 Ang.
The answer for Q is 6.29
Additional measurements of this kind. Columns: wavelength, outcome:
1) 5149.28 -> 5.83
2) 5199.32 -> 6.52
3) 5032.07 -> 6.34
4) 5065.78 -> 5.34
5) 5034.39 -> 6.7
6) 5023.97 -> 6.82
